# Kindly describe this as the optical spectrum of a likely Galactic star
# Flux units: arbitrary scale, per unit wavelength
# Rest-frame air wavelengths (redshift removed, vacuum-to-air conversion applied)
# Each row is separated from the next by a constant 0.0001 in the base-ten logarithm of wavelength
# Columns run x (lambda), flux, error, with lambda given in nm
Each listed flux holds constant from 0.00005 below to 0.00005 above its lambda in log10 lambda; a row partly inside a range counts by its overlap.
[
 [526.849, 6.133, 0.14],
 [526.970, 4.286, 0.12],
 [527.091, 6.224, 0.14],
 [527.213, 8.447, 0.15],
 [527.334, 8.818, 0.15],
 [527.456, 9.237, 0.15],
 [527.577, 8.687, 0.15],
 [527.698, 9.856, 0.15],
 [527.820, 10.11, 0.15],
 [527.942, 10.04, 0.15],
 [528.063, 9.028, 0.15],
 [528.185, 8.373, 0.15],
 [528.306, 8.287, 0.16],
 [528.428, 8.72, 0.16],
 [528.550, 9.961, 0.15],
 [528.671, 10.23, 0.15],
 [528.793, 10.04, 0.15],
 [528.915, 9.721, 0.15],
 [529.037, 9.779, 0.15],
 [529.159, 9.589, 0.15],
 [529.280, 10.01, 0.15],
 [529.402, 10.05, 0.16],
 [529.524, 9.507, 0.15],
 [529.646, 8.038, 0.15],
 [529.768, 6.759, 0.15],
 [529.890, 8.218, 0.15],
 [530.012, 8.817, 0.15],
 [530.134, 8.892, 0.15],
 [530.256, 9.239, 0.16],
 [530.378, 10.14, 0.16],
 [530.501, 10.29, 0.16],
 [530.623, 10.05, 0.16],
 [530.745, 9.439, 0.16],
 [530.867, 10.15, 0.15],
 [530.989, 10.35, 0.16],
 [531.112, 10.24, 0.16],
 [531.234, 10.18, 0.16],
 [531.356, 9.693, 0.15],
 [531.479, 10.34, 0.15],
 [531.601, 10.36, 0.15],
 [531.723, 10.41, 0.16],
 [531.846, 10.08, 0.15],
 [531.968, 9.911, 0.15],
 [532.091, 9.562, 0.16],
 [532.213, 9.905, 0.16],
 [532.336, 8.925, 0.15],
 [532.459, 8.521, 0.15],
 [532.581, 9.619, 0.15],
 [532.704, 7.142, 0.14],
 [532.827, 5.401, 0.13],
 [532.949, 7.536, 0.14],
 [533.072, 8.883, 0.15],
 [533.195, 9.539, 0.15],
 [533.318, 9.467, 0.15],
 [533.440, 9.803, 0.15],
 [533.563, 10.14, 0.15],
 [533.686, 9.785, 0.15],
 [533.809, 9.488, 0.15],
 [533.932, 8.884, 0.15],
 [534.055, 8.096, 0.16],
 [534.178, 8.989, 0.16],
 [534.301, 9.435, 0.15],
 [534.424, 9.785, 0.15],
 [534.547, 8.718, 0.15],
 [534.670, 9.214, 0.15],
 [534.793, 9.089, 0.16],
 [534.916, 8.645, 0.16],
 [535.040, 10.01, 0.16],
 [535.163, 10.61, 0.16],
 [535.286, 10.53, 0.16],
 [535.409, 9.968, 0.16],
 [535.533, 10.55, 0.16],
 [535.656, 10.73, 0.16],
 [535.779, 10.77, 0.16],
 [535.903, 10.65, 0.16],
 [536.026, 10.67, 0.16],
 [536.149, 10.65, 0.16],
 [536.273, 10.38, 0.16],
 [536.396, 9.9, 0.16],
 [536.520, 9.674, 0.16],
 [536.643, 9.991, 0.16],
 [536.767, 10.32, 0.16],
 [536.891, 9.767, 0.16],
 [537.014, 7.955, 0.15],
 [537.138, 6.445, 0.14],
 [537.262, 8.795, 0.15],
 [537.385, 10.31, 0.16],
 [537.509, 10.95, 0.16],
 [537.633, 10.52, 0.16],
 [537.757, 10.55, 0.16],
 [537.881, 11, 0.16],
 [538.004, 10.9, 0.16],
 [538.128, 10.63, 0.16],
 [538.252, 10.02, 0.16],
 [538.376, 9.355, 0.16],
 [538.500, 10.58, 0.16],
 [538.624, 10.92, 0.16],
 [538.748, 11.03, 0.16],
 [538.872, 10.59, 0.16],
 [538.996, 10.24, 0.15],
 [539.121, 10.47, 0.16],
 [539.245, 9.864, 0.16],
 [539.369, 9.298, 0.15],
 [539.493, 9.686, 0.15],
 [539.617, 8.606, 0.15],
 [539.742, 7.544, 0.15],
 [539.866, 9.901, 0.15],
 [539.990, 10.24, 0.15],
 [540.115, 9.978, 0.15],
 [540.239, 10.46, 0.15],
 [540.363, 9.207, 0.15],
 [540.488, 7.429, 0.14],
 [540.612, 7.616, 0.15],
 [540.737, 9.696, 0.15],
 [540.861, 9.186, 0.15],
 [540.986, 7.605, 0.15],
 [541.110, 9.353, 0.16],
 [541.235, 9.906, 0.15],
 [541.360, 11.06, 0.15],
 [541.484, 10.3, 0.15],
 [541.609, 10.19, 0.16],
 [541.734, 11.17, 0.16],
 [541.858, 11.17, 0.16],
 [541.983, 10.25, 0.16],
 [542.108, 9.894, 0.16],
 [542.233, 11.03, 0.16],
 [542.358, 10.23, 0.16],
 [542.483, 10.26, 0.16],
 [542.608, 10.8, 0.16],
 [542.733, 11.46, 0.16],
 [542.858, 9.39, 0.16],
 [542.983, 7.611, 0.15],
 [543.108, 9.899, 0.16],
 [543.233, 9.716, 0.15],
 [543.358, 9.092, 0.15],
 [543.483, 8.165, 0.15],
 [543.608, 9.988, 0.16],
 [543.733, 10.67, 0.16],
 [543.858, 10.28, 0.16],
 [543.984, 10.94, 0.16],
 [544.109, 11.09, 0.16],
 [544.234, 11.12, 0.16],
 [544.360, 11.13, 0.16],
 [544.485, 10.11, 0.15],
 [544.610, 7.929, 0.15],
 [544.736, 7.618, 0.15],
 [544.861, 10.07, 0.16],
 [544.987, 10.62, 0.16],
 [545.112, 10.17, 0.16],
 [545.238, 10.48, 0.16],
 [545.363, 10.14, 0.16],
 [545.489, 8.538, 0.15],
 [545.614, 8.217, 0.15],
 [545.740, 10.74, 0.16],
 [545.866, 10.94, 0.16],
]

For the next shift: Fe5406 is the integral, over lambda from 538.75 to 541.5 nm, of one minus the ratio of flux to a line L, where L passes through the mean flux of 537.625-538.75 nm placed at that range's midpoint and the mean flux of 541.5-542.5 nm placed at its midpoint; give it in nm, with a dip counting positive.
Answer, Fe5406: 0.27 nm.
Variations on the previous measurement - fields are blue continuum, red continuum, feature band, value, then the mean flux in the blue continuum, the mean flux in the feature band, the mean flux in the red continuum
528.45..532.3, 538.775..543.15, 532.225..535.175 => 0.22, 9.66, 8.98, 9.77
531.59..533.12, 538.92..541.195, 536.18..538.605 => -0.21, 8.9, 9.92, 9.26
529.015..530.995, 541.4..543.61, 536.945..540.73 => 0.05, 9.34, 9.7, 10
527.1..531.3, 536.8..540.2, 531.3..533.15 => 0.08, 9.35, 9.08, 9.86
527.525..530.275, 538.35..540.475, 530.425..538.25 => -0.12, 9.22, 9.68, 9.83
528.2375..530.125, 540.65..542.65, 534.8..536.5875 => -0.11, 9.17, 10.2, 10.1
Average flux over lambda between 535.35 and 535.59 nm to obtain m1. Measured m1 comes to 10.2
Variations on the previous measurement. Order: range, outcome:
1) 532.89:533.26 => 8.65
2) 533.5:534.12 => 9.27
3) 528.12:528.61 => 8.83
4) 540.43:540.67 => 7.54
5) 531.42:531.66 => 10.4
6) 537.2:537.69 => 10.1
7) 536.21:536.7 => 9.99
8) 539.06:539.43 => 9.89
